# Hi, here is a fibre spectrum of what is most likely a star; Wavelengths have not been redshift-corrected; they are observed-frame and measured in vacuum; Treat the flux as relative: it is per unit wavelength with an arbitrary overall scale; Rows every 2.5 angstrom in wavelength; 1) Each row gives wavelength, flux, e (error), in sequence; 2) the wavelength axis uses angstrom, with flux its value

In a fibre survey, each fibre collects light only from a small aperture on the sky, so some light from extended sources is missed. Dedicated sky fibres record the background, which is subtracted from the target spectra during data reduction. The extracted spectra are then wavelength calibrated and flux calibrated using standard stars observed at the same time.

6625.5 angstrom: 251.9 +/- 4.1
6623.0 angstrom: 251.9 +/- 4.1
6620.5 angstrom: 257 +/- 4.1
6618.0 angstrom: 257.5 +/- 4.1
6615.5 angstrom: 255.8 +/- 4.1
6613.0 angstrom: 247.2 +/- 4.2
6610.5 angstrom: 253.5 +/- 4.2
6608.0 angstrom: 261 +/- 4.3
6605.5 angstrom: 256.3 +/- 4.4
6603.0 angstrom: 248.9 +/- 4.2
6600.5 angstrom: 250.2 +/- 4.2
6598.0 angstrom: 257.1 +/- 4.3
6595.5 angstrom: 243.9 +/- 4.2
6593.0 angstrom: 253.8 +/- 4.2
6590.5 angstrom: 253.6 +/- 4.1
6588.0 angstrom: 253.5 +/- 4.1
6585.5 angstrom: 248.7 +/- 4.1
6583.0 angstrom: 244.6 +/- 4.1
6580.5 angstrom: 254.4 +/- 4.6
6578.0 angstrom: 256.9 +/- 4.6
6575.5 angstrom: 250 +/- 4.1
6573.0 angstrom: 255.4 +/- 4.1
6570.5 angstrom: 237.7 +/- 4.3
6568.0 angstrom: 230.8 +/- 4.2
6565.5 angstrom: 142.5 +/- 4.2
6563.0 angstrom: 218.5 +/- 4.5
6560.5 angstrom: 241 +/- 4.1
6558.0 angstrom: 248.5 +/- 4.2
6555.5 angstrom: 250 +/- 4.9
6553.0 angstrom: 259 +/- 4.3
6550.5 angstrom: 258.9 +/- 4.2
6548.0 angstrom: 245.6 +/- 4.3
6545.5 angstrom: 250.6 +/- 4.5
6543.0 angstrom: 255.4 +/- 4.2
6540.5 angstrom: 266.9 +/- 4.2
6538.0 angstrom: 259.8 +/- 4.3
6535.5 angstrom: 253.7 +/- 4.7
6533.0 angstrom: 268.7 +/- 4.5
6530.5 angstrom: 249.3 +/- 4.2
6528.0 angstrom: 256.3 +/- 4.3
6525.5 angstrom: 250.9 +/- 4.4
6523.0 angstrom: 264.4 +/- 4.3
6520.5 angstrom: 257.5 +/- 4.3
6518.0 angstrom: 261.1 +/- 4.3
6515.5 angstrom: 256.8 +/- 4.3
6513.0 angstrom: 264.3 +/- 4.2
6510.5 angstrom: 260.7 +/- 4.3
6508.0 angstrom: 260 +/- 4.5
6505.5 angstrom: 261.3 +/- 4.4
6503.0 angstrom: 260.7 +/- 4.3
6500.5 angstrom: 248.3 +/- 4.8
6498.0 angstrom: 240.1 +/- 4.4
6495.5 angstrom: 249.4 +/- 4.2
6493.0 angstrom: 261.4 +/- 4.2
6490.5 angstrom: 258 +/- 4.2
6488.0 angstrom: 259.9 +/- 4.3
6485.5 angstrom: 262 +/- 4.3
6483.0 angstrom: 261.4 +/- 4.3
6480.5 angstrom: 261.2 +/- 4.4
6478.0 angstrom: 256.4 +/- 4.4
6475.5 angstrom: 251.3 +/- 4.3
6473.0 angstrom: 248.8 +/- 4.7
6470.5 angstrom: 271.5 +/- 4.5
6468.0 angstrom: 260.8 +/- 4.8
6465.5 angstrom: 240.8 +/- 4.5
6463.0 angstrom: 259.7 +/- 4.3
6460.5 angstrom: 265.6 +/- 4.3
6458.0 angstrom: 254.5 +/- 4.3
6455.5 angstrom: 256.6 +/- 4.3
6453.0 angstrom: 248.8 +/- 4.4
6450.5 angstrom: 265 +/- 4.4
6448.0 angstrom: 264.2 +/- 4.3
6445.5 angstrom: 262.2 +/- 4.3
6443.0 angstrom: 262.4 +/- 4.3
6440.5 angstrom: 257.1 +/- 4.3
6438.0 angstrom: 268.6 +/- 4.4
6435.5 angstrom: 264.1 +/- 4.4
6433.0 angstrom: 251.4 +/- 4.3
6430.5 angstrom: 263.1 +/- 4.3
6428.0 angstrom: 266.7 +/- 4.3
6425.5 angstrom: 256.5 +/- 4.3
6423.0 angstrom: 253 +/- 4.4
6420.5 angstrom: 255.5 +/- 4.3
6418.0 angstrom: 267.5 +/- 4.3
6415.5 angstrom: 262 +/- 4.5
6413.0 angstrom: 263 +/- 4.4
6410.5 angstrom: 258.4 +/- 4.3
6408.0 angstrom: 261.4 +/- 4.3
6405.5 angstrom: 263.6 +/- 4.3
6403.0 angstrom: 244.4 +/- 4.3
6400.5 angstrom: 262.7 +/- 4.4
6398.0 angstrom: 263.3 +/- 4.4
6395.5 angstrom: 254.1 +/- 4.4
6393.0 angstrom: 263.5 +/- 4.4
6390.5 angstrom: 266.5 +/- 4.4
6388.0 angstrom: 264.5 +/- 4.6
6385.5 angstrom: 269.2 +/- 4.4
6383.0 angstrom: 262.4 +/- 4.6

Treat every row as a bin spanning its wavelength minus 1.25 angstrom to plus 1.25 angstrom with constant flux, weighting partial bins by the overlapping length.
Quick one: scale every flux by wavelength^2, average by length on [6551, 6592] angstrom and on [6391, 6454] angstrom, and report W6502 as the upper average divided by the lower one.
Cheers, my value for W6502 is 1.0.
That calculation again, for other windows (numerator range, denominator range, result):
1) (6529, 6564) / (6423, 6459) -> 1.00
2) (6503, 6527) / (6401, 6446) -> 1.03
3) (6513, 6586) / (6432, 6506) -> 0.99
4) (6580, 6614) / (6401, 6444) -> 1.02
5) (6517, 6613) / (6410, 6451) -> 0.99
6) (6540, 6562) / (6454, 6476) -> 1.01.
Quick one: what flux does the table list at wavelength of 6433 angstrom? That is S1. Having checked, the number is 251.4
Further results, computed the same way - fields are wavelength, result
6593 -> 253.8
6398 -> 263.3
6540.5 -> 266.9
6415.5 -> 262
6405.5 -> 263.6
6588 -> 253.5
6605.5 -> 256.3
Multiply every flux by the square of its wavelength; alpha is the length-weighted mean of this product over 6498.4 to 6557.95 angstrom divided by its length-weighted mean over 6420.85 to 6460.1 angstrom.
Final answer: 1.0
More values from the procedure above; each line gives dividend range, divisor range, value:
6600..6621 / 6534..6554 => 1.01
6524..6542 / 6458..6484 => 1.02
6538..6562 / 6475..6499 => 1.01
